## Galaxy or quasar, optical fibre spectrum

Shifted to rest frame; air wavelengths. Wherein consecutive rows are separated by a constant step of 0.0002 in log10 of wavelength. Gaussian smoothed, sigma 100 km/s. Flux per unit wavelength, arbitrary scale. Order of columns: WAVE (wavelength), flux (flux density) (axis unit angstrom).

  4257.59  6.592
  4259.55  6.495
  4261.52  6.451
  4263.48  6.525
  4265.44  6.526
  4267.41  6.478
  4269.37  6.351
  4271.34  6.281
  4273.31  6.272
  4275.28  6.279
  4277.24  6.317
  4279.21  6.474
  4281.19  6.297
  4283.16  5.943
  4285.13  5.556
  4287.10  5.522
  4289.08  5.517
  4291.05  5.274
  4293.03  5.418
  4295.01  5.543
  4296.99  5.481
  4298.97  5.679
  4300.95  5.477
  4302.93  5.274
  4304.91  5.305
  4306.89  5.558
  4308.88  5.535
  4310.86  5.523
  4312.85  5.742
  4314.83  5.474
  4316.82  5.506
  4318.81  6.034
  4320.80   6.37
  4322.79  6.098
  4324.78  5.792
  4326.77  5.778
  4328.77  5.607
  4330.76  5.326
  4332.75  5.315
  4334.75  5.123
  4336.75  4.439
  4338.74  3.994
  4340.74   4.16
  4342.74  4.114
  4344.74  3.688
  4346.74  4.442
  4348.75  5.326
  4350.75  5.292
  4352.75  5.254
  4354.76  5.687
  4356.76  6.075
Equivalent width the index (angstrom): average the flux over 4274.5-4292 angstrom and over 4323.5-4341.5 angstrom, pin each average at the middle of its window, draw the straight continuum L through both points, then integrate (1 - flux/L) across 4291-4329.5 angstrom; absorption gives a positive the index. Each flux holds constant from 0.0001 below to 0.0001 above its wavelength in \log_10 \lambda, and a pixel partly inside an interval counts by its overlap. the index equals -1.31 angstrom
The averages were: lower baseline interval 5.91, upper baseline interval 5.09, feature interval 5.63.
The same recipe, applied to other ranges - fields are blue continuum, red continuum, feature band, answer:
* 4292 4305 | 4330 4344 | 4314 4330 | -2.88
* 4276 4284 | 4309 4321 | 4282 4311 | 2.39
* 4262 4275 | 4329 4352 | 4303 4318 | -0.30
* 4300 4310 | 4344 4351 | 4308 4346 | -1.42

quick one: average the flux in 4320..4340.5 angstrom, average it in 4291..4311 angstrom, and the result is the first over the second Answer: 0.98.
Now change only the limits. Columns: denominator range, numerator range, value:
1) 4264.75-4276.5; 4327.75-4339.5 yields 0.78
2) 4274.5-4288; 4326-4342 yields 0.82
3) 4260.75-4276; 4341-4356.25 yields 0.76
